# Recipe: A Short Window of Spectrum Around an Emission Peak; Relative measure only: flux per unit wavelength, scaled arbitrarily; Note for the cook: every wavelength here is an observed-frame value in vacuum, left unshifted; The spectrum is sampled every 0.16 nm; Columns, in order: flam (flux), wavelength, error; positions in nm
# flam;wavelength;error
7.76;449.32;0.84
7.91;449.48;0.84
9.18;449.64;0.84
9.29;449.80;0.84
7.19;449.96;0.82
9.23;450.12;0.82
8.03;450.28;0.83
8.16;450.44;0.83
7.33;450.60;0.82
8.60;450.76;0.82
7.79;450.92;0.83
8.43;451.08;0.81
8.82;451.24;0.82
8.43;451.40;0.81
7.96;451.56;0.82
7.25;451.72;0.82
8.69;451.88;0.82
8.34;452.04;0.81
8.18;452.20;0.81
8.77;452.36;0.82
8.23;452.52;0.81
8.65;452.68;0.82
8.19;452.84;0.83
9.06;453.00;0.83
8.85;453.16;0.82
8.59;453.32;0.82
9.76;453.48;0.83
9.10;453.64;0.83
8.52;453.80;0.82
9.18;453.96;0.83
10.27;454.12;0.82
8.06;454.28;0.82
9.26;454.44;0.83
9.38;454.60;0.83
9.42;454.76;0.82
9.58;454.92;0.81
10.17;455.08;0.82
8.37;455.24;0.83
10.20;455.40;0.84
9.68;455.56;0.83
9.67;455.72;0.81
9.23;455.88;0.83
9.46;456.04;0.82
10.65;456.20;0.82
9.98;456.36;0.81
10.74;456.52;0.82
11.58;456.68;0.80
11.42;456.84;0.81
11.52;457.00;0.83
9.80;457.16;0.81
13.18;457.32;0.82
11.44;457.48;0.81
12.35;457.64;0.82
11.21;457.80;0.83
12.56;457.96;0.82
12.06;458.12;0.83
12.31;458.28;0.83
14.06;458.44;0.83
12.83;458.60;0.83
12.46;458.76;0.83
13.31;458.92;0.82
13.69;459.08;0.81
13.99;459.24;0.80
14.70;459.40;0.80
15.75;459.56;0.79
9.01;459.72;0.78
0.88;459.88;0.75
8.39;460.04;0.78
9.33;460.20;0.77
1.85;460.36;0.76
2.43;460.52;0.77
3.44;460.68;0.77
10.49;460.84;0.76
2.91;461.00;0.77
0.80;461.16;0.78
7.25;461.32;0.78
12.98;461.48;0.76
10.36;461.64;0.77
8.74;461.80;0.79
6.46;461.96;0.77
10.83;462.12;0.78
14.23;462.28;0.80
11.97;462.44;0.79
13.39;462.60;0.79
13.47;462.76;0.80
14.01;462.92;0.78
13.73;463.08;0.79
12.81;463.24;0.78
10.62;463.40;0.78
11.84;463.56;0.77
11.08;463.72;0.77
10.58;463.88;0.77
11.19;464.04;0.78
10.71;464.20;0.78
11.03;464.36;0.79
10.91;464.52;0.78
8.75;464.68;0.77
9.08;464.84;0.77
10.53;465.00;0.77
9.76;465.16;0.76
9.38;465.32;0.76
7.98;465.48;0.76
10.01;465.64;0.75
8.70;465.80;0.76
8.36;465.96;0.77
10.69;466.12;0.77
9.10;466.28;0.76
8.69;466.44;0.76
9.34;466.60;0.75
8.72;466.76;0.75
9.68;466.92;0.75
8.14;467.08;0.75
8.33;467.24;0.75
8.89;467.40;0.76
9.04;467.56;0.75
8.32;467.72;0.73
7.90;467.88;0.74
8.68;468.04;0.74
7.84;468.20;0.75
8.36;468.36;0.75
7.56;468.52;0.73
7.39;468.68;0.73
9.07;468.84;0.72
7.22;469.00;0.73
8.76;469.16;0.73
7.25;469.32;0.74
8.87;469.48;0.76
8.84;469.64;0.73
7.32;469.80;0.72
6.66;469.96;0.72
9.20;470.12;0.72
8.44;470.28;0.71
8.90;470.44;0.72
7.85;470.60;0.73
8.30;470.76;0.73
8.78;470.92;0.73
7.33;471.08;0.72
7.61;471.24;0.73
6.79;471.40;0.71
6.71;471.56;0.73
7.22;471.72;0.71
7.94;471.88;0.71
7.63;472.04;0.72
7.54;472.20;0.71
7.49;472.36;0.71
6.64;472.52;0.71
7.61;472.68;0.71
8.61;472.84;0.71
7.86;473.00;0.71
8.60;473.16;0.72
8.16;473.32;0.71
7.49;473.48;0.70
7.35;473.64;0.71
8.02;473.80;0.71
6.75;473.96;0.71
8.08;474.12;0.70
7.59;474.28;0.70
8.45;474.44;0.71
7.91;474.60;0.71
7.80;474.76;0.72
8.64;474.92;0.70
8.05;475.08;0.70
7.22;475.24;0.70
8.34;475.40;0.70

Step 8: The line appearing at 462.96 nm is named C IV 1549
